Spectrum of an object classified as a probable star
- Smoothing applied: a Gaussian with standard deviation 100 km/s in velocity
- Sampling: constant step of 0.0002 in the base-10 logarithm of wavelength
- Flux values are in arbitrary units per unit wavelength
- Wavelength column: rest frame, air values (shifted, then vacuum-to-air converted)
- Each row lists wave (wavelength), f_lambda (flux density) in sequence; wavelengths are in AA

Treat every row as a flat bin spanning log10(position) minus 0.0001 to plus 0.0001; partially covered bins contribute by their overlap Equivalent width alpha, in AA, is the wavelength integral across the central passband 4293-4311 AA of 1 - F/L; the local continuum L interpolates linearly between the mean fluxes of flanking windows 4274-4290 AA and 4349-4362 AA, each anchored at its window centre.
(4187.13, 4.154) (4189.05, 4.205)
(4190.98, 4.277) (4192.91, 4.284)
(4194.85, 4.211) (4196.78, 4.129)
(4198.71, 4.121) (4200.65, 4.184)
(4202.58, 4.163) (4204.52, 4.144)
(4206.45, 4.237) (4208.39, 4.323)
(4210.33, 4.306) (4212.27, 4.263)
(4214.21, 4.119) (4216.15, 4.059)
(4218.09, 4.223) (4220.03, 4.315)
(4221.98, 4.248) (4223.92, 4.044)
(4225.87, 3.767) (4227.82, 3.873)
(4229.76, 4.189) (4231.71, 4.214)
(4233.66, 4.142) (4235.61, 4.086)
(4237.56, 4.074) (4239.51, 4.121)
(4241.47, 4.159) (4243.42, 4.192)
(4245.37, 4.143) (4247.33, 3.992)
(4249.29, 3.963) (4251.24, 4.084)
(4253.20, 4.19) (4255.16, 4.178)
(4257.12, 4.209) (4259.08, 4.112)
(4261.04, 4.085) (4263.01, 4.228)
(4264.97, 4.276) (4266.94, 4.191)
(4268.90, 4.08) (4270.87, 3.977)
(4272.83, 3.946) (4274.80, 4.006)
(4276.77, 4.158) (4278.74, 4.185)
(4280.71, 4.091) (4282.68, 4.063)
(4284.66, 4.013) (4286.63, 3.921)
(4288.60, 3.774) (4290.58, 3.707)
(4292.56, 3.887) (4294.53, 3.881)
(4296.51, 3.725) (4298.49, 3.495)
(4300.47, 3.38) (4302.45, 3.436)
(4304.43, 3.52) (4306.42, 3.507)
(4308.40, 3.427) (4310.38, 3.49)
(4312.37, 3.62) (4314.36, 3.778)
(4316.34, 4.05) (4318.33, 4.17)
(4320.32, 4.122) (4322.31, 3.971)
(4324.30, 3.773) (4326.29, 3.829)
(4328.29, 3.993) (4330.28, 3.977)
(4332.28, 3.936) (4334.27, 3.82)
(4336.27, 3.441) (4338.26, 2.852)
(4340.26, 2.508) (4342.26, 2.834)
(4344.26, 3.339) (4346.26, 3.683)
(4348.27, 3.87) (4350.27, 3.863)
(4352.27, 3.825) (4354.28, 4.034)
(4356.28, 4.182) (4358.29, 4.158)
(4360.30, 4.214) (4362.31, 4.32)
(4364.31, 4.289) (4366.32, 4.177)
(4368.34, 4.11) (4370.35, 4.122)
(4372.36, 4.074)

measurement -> 2.13 AA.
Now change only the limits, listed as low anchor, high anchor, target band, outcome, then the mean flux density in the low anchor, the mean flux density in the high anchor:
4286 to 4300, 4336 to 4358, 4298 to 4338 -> -0.9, 3.75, 3.52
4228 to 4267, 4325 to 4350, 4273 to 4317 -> 0.4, 4.13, 3.52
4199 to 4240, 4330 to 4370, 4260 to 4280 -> -0.5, 4.15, 3.77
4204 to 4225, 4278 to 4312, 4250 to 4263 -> -0.6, 4.21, 3.73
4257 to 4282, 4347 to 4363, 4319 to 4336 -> 0.7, 4.12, 4.05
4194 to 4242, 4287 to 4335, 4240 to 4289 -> -1.7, 4.15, 3.76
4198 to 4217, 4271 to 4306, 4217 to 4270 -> -1.2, 4.19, 3.83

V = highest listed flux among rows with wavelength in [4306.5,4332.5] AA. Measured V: 4.17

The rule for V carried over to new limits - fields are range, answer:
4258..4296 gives 4.276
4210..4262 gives 4.315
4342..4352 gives 3.87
